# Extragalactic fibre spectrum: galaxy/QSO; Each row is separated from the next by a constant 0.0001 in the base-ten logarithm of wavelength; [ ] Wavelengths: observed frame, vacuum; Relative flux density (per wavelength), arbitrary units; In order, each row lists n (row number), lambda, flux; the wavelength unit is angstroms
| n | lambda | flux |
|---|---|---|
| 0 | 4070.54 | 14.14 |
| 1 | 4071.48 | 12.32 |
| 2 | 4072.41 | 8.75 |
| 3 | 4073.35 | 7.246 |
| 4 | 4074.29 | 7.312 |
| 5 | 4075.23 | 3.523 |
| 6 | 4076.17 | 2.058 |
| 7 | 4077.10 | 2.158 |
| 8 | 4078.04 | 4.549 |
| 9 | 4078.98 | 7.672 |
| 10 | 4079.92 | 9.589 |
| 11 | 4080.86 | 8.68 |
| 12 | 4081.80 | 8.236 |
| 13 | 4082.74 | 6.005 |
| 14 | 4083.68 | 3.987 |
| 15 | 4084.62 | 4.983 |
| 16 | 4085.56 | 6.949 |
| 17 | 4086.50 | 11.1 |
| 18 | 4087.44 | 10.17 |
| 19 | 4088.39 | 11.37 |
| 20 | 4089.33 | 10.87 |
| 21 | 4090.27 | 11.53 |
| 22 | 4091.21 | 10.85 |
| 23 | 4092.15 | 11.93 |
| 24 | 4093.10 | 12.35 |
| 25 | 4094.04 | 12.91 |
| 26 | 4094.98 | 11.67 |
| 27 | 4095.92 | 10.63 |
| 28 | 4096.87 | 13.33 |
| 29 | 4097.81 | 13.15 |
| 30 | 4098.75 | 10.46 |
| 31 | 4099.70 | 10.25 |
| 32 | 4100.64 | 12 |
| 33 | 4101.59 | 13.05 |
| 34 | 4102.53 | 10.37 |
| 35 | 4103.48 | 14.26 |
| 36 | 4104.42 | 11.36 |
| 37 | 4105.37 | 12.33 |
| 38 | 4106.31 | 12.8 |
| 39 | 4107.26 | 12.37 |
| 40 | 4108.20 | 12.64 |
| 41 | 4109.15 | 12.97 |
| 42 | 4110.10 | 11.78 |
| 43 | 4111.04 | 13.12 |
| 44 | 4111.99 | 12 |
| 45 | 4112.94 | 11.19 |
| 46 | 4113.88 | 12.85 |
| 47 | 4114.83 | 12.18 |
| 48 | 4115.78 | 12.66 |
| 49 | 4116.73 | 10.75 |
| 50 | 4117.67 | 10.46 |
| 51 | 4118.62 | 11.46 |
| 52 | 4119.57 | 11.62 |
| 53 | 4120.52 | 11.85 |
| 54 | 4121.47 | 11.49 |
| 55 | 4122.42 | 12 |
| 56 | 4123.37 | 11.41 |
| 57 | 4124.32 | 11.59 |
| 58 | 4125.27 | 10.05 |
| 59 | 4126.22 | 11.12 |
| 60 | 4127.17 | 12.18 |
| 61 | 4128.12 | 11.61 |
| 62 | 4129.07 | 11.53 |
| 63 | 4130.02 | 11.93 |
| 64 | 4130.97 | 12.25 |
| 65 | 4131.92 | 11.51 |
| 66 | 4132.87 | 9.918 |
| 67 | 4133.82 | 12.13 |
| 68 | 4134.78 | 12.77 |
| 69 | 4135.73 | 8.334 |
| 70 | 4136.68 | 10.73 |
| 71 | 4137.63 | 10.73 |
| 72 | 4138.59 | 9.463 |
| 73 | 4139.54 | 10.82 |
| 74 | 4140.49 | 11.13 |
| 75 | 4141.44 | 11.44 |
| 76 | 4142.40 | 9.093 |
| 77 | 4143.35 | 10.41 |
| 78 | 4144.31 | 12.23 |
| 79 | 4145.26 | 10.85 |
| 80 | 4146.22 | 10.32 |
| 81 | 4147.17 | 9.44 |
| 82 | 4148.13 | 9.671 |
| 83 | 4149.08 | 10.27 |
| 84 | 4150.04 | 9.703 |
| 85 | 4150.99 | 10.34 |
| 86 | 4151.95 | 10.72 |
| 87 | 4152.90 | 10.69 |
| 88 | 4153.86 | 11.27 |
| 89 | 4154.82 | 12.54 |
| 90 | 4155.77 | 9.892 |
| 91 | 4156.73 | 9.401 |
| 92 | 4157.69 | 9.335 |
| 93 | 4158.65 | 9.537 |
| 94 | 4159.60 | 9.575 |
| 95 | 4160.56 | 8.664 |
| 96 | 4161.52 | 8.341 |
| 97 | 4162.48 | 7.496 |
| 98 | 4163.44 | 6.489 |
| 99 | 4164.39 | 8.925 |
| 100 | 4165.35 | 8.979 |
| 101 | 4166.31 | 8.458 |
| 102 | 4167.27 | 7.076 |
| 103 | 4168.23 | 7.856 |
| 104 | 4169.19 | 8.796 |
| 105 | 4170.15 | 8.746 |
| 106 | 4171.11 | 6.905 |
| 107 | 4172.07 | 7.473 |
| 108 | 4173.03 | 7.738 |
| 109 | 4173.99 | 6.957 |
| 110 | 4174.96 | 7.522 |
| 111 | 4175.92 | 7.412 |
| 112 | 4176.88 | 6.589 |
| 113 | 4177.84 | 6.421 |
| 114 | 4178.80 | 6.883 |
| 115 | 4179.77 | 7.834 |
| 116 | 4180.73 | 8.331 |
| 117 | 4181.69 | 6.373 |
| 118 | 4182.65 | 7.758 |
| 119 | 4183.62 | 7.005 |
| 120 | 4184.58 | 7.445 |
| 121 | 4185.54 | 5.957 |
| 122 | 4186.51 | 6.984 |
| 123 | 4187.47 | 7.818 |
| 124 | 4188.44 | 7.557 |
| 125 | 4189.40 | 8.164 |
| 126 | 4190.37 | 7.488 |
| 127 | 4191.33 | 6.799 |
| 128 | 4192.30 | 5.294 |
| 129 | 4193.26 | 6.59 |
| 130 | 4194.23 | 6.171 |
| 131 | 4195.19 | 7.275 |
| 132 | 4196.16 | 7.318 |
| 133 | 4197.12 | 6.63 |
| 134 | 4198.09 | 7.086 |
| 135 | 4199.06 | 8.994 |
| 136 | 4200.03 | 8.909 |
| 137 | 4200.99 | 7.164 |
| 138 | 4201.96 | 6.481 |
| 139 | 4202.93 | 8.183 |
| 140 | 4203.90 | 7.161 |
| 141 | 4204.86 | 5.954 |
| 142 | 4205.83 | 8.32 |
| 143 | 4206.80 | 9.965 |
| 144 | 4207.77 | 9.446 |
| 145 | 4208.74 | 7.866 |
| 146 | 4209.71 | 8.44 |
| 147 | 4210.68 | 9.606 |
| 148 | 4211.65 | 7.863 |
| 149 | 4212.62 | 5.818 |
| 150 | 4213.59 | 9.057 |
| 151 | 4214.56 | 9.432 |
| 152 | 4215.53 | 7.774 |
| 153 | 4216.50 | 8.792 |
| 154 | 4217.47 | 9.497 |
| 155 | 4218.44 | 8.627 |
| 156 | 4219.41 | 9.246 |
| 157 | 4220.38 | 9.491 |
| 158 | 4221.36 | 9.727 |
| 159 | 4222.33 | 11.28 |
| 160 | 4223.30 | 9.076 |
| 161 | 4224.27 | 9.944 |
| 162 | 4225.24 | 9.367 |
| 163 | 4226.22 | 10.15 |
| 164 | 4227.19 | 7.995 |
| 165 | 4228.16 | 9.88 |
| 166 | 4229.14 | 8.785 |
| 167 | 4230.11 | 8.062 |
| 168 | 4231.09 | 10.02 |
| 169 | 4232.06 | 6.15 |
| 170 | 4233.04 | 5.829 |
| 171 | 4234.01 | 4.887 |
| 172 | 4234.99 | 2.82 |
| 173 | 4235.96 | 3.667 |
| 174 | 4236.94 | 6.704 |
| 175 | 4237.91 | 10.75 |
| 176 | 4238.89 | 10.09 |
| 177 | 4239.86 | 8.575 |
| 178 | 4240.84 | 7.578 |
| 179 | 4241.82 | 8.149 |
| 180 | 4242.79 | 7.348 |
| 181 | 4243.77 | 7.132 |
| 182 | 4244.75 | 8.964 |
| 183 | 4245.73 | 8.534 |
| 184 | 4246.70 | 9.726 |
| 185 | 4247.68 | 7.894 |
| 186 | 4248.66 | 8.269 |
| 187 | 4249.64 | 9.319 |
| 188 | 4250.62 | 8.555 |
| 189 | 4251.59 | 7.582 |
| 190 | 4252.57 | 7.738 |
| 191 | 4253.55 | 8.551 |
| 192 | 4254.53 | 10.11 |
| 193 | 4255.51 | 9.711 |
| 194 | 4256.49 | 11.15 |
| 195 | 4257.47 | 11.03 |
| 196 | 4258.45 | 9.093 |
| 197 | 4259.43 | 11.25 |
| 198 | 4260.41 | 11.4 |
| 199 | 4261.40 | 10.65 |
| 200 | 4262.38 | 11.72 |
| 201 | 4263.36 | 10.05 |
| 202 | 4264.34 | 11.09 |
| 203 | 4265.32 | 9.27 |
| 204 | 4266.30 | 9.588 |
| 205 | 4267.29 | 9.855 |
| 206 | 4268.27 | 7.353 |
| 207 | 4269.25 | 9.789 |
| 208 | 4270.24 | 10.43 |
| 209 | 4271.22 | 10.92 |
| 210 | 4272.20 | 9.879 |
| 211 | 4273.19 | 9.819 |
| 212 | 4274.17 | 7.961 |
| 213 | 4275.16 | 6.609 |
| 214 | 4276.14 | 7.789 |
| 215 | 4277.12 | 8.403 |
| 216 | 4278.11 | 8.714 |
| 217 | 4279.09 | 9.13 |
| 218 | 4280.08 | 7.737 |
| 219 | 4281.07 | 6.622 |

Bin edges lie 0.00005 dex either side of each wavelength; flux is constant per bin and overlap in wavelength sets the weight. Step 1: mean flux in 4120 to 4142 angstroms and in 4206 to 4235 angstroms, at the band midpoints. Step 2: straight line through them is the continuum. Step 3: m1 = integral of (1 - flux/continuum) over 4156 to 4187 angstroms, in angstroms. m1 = 6.9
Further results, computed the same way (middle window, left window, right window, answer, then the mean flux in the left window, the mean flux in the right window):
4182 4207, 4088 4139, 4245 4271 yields 7.67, 11.7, 9.61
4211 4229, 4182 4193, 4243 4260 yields -2.11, 7.09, 9.08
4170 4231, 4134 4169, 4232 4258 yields 6.13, 9.81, 8.07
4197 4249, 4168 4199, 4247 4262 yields 1.56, 7.24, 9.5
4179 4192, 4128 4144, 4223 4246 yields 2.91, 10.9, 7.92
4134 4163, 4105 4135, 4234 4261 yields 2.36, 11.8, 8.52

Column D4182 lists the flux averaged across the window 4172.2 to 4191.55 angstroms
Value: 7.26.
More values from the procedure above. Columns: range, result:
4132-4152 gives 10.5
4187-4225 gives 8.12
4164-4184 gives 7.61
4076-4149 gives 10.7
